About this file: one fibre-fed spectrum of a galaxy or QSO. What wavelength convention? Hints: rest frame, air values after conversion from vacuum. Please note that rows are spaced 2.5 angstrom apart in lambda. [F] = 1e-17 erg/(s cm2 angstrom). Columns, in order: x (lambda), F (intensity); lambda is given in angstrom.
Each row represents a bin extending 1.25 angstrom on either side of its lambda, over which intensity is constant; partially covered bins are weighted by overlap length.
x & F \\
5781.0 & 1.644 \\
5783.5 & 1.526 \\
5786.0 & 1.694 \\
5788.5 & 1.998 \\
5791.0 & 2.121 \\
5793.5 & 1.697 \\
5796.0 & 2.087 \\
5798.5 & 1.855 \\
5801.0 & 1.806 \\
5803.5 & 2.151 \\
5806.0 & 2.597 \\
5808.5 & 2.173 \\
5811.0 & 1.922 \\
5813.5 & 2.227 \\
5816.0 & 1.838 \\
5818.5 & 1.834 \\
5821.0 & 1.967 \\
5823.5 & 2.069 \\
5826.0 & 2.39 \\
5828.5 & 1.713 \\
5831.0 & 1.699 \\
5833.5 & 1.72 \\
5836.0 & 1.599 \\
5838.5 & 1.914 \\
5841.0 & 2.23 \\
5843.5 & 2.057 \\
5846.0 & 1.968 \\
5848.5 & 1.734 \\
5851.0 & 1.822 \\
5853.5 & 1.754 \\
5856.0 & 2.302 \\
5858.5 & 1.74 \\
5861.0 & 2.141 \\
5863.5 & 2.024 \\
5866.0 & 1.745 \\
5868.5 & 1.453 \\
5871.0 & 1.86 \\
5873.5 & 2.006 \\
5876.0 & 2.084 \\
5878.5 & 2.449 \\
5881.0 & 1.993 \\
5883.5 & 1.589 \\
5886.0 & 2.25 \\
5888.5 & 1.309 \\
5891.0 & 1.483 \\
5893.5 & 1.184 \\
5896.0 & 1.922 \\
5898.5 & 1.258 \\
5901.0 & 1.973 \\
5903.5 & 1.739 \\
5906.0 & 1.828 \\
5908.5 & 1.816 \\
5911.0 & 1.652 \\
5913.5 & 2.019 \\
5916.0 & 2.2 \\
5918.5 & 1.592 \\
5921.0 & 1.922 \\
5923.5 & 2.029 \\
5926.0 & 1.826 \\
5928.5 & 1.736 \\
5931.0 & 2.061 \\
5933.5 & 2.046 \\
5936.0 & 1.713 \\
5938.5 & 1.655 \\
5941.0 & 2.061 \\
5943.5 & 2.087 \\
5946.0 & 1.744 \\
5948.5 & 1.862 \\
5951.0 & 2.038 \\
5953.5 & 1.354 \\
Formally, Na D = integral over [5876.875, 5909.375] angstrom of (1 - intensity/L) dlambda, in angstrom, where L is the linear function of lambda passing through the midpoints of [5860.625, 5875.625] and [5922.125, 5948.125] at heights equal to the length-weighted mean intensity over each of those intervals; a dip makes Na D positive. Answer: 2.1 angstrom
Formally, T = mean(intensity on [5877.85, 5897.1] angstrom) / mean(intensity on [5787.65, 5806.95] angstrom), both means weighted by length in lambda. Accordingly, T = 0.9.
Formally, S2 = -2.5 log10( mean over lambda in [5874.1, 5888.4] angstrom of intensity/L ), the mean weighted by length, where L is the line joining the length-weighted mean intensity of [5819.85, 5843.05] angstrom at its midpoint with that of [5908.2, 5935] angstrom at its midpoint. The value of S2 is -0.05 mag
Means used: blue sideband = 1.93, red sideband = 1.9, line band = 2.01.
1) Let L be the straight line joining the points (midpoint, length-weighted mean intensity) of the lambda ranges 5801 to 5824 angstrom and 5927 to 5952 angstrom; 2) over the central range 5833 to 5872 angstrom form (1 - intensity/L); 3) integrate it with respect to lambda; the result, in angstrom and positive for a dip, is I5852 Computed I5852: 2.6 angstrom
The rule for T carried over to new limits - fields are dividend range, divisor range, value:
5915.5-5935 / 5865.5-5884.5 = 1.00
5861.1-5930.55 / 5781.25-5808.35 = 0.93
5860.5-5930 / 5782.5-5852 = 0.94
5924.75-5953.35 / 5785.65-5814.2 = 0.92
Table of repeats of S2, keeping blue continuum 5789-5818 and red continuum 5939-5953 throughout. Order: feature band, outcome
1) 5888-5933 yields 0.10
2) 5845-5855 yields 0.10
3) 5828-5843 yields 0.10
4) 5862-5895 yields 0.09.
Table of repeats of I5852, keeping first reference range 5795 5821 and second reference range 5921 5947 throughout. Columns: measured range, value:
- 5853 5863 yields -0.1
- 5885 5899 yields 2.7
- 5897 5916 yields 1.4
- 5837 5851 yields 0.3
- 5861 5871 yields 0.9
